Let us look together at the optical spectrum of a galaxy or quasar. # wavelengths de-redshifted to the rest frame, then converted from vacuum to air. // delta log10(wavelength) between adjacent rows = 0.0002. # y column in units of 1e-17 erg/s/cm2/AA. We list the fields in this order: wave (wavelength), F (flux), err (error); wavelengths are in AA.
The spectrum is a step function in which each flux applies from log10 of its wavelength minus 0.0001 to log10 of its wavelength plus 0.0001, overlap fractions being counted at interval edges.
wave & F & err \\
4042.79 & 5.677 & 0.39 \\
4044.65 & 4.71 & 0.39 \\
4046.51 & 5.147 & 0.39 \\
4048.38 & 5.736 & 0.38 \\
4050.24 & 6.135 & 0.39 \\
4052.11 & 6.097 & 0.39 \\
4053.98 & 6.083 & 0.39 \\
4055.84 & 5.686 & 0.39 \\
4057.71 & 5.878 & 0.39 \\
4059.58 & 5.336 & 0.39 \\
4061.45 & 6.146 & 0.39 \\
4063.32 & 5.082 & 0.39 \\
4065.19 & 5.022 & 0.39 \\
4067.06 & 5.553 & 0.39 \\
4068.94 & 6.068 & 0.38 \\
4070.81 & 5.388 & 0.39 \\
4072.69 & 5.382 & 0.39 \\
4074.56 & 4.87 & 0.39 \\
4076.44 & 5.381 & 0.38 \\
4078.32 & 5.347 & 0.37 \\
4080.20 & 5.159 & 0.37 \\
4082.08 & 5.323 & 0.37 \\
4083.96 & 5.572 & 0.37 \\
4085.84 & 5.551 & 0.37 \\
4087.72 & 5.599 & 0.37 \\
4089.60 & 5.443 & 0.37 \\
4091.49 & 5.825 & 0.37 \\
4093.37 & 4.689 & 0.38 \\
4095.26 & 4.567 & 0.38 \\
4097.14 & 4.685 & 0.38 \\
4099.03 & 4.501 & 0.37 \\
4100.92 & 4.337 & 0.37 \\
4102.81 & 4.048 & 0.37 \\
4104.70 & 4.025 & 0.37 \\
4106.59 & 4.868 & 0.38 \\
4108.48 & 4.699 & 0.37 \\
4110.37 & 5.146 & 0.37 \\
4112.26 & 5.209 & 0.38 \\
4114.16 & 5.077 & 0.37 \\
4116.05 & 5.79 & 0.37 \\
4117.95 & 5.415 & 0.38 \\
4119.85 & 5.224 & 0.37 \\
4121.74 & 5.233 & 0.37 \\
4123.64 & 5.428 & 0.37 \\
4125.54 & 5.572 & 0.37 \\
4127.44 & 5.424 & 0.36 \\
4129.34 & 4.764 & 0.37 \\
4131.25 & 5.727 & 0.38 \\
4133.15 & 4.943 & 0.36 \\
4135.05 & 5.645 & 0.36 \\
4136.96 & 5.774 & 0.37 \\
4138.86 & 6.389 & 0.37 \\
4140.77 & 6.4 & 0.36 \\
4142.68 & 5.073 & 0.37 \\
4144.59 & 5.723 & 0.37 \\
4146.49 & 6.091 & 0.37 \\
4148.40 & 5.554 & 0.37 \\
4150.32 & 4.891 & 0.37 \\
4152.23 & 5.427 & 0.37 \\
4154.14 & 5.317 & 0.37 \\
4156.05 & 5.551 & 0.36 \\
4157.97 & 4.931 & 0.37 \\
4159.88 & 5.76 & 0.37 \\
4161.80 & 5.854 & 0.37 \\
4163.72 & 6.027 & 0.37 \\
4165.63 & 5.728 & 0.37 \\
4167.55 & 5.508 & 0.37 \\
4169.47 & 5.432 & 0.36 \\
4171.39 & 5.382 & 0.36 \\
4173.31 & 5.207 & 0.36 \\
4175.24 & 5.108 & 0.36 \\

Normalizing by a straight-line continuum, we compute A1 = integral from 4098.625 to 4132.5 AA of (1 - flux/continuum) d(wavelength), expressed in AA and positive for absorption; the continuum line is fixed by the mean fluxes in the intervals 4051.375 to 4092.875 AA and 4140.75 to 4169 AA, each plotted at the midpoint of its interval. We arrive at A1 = 3.1 AA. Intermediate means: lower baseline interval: 5.52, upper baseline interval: 5.56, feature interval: 5.04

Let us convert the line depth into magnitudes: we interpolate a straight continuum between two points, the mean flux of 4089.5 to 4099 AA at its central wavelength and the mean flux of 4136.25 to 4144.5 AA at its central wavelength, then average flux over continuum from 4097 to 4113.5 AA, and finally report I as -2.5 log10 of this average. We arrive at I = 0.12 mag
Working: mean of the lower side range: 4.95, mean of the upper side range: 5.89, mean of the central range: 4.62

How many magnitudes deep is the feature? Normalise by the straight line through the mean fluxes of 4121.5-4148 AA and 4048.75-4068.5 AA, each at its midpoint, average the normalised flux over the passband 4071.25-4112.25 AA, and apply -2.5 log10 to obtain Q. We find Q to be 0.13 mag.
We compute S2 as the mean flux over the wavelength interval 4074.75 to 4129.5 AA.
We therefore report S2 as 5.1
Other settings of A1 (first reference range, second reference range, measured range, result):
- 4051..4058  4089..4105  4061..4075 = 0.3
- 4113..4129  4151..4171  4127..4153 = -0.5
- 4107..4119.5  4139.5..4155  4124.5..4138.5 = -0.1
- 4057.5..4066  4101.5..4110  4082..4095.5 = -1.4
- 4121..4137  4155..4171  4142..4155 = 0.1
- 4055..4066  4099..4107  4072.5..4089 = -1.4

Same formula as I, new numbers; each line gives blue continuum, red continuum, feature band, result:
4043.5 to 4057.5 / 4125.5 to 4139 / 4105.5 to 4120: 0.07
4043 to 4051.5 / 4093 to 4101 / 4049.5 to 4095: -0.10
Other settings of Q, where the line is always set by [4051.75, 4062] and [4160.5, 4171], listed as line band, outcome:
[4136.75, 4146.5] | -0.033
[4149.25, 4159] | 0.095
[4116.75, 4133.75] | 0.085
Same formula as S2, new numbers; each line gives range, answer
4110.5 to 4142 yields 5.49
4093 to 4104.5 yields 4.43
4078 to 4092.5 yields 5.48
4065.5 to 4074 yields 5.52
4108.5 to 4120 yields 5.27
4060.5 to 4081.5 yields 5.4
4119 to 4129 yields 5.34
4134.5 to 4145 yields 5.84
